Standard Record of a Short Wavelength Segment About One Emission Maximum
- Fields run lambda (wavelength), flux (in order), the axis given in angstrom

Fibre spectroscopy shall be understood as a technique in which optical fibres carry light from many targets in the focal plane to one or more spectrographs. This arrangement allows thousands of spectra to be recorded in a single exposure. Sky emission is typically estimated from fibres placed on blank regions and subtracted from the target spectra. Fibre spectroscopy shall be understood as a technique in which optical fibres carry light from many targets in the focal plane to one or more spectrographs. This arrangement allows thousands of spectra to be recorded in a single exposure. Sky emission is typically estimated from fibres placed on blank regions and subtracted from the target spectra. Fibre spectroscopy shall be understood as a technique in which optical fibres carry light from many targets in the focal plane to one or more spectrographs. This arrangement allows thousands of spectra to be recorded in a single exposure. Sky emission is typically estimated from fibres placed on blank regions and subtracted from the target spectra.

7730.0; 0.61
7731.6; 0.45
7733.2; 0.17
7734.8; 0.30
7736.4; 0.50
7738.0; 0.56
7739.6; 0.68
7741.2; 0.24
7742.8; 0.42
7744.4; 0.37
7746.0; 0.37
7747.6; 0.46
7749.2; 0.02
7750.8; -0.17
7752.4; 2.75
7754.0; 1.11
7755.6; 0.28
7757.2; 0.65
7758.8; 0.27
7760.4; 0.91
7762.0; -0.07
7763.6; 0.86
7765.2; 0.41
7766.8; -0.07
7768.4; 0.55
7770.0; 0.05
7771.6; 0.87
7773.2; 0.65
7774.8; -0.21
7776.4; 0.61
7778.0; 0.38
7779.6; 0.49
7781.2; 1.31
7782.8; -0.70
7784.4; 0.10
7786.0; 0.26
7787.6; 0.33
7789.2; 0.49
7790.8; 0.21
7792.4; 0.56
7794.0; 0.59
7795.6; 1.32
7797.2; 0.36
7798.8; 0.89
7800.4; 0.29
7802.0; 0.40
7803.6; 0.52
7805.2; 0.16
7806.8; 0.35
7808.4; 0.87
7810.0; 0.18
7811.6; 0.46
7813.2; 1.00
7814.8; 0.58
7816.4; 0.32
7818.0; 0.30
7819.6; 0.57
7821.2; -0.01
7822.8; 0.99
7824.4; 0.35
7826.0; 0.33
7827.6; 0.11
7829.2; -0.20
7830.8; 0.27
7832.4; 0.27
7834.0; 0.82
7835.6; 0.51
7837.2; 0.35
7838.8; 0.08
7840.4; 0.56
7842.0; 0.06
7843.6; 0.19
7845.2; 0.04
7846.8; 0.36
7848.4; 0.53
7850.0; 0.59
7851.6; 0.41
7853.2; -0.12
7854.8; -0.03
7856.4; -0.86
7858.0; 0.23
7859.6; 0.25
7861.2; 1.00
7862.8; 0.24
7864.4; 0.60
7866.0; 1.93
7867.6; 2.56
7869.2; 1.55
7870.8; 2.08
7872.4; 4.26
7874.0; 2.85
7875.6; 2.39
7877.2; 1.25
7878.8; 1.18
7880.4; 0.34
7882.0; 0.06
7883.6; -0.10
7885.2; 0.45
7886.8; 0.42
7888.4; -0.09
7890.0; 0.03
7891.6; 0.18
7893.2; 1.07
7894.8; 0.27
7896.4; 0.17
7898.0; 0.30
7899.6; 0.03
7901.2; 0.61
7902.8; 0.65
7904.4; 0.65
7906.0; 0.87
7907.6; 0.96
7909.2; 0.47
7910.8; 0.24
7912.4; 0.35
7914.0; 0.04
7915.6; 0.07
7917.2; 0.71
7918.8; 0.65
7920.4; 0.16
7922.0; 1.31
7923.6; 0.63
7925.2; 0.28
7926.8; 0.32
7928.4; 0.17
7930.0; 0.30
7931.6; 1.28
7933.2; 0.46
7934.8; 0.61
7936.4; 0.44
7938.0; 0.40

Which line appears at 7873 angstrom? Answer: [O II] 3727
